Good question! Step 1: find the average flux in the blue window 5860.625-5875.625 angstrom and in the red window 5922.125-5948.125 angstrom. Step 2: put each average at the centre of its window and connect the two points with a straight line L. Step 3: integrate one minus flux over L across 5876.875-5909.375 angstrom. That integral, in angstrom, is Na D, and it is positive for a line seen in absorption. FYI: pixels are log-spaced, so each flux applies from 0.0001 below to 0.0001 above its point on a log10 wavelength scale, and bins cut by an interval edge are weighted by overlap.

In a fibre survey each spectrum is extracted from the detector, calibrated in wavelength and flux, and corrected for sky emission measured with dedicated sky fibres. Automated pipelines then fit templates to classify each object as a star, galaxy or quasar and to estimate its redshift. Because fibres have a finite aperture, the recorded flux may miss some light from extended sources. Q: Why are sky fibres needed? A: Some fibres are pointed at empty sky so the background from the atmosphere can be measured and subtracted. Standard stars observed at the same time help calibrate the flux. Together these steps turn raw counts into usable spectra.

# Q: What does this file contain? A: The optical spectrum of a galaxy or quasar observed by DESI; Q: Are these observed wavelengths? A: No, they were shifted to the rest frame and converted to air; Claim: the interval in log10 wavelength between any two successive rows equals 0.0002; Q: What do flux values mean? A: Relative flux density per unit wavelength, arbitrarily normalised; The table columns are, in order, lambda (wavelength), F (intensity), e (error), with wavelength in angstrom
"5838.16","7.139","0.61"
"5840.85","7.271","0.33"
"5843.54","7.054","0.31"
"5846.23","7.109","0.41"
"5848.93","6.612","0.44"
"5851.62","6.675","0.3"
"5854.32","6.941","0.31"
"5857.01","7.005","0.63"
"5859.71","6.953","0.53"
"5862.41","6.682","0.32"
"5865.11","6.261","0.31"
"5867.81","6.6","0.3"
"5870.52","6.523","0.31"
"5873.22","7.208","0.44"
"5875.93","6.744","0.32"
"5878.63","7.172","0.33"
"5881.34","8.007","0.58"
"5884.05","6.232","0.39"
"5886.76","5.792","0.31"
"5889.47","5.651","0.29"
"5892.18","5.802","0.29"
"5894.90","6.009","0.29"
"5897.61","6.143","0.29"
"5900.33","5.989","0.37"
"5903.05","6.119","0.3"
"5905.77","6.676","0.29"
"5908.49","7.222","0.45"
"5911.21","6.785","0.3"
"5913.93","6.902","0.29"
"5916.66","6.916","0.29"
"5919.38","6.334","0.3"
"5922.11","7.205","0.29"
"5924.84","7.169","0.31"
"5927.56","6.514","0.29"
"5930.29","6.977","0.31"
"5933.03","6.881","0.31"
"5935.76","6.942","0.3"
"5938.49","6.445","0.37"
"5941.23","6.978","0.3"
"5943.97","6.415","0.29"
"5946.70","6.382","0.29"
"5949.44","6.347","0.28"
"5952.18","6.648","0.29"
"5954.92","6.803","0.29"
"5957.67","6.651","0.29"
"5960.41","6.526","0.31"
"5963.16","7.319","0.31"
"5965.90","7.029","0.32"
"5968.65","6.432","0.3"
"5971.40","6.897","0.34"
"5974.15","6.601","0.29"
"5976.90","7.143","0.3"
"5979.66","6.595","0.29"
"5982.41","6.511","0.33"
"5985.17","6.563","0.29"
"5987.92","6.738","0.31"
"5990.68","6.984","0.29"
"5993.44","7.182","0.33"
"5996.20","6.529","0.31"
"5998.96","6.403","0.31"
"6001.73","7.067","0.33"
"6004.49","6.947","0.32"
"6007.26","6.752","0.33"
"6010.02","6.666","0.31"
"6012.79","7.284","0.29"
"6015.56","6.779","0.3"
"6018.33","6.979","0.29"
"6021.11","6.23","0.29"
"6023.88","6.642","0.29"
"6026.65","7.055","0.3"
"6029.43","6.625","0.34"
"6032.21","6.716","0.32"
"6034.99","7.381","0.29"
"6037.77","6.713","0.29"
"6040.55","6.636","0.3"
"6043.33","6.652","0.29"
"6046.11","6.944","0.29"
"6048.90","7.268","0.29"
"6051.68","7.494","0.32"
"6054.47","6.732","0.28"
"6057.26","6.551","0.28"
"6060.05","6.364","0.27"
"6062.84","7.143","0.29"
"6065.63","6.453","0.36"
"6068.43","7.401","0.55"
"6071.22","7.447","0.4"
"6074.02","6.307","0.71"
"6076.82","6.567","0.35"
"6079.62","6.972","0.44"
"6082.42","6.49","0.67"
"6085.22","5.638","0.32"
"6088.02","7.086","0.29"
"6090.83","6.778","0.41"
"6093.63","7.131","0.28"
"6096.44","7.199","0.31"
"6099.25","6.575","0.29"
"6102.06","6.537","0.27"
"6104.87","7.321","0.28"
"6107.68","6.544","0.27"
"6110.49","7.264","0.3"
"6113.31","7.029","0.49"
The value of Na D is 1.51 angstrom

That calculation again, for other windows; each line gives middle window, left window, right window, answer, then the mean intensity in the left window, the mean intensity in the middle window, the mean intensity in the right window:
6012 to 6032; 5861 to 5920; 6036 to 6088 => -0.2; 6.54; 6.78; 6.78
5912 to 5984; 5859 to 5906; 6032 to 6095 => -1.7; 6.46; 6.75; 6.82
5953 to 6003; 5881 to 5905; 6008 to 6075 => -1.8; 6.13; 6.77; 6.86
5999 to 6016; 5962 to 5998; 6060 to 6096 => -0.2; 6.8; 6.88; 6.78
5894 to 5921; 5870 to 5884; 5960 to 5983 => 1.8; 7.08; 6.52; 6.8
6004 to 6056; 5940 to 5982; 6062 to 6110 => -0.8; 6.71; 6.87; 6.8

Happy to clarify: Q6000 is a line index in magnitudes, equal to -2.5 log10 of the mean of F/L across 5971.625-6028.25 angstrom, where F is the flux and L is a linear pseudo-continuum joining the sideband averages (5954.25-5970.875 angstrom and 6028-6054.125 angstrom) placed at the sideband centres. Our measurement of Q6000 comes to 0.01 mag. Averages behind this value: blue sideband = 6.8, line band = 6.78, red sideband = 6.93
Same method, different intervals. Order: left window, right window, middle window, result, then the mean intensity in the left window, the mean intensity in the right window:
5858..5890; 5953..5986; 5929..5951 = 0.01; 6.68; 6.76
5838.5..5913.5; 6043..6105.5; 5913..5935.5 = -0.03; 6.65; 6.82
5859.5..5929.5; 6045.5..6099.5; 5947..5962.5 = 0.01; 6.6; 6.83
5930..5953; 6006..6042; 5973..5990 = 0.00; 6.65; 6.8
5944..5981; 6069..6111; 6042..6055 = -0.04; 6.71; 6.79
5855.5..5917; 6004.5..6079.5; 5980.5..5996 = 0.00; 6.58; 6.84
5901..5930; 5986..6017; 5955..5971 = 0.00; 6.77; 6.84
